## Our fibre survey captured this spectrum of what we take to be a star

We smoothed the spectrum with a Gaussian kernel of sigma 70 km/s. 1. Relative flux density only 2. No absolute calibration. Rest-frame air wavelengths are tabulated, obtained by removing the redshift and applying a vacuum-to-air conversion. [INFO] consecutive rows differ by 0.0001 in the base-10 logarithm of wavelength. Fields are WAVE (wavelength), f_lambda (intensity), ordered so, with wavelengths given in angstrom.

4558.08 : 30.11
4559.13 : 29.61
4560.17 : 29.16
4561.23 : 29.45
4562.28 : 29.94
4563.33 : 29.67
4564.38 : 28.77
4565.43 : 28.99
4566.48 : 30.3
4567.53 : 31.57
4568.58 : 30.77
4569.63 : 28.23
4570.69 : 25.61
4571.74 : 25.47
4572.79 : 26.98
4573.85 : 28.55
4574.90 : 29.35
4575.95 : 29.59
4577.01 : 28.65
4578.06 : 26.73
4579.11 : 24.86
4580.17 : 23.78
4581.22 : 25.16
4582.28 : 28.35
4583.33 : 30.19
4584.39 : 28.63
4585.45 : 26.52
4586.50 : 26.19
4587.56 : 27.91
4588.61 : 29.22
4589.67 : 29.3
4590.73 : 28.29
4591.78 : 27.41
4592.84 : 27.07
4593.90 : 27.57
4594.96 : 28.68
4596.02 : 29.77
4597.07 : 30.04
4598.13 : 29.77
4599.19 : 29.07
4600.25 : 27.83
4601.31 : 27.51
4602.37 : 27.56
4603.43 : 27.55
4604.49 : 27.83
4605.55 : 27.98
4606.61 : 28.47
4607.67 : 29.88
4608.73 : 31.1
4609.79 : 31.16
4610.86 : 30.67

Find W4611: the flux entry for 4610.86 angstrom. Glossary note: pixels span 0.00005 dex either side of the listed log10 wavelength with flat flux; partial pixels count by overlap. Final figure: 30.67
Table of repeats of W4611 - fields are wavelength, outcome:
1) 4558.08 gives 30.11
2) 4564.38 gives 28.77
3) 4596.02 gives 29.77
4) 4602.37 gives 27.56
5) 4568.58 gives 30.77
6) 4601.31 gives 27.51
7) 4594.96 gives 28.68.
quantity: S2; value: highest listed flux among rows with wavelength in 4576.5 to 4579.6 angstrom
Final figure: 28.65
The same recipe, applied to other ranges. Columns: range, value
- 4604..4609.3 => 31.1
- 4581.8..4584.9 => 30.19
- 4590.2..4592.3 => 28.29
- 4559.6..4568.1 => 31.57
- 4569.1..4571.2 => 28.23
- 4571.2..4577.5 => 29.59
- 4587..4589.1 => 29.22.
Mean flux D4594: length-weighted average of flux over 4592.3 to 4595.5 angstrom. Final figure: 27.7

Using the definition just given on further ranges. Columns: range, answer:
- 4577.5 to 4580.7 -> 25.2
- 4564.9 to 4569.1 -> 30.4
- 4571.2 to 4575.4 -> 27.6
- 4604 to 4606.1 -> 27.9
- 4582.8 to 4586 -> 28.4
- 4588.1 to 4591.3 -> 28.9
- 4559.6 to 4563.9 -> 29.6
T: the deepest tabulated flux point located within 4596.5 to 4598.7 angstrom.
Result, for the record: 29.77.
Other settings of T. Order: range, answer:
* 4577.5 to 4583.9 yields 23.78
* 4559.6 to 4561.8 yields 29.16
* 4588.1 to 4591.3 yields 28.29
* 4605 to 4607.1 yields 27.98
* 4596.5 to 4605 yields 27.51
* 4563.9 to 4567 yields 28.77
